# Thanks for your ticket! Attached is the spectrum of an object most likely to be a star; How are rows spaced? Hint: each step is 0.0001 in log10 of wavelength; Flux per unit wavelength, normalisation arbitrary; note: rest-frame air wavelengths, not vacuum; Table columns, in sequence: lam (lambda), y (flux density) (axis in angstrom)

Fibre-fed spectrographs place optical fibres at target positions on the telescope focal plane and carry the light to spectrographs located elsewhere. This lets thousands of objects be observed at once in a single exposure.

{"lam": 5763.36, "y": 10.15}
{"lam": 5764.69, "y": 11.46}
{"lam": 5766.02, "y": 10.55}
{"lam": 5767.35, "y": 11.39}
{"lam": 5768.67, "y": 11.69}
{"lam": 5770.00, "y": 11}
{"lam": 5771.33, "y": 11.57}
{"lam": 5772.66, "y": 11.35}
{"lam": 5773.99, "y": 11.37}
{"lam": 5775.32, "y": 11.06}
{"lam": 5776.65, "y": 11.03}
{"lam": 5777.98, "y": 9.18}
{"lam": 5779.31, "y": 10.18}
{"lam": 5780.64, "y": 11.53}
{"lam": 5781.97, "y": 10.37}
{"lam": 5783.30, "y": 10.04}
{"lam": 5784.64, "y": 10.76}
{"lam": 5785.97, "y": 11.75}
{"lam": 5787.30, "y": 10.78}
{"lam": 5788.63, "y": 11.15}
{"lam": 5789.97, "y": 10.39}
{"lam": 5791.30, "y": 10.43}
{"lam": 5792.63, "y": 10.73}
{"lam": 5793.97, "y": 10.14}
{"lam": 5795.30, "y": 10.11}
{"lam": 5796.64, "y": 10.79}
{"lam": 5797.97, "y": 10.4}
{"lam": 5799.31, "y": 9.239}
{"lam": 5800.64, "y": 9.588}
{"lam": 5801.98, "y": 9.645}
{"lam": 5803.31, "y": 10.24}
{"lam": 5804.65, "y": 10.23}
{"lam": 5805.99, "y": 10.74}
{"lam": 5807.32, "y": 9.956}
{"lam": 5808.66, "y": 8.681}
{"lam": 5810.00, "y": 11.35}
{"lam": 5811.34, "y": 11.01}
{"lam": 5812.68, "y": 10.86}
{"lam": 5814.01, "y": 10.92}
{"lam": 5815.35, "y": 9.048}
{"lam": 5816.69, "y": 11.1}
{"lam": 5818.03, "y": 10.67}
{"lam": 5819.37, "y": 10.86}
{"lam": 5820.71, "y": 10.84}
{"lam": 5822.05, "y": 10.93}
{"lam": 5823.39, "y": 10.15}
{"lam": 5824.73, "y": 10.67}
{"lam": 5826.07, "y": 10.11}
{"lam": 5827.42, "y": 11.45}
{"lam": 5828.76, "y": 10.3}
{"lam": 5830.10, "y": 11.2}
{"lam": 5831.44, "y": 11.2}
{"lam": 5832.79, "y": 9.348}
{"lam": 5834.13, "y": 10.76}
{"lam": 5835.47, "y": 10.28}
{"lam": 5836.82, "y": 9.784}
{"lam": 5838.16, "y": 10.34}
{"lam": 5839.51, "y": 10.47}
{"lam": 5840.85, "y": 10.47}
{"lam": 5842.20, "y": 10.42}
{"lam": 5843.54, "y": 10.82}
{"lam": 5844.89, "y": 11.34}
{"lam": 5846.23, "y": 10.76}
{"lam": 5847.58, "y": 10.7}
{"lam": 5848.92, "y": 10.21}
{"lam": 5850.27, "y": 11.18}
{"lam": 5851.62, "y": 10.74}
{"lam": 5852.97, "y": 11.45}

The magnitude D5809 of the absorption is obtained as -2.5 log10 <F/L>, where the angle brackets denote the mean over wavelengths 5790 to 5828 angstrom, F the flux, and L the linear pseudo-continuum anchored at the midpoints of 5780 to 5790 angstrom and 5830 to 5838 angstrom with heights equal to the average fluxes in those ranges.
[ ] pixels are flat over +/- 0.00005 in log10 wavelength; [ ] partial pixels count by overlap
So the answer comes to 0.02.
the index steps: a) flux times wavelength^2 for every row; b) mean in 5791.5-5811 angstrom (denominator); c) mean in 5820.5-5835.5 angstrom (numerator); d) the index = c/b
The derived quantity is 1.05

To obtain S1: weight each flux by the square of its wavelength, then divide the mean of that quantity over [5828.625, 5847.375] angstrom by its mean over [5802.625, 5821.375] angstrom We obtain 1.02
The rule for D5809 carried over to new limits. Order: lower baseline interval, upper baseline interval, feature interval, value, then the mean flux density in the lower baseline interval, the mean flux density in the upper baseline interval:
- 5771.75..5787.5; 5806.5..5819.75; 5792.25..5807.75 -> 0.05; 10.8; 10.4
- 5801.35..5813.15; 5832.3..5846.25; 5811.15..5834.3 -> -0.03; 10.3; 10.4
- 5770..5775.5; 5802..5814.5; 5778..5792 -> 0.03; 11.3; 10.4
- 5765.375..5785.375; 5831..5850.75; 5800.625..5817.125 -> 0.04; 10.9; 10.5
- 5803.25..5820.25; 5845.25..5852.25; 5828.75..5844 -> 0.02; 10.4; 10.8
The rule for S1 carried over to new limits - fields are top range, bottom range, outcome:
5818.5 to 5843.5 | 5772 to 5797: 1.00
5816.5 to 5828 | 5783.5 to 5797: 1.02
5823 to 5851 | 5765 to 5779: 0.98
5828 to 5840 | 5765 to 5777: 0.95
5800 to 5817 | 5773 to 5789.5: 0.96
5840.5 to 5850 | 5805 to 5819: 1.04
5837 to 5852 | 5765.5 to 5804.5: 1.02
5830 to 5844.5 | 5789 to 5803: 1.04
